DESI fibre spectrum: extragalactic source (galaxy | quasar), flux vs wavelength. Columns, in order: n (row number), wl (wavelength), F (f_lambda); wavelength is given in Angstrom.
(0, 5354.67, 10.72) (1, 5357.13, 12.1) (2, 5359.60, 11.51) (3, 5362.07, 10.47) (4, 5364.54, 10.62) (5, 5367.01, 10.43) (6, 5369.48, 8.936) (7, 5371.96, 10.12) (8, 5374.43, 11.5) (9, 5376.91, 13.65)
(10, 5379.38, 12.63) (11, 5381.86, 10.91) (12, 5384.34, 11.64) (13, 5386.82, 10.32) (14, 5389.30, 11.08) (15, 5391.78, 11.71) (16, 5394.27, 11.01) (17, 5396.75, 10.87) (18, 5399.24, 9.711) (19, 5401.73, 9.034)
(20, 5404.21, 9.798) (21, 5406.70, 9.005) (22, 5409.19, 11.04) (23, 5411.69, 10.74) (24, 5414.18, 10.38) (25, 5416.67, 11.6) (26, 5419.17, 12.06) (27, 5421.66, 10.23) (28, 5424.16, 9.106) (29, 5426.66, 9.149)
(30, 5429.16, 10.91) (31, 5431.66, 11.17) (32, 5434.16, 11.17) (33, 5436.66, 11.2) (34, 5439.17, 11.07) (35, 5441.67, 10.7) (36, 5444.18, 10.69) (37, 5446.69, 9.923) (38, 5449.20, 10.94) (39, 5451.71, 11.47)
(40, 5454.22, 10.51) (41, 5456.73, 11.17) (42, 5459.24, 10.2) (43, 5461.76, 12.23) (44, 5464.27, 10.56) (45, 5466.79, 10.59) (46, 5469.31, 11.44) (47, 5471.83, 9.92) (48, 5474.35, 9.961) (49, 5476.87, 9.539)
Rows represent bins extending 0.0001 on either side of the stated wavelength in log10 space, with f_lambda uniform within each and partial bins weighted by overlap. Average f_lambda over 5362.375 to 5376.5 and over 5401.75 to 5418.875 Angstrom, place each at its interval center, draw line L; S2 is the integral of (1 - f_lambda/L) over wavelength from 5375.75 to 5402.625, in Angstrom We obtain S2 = -1.8 Angstrom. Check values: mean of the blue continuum 10.5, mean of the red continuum 10.4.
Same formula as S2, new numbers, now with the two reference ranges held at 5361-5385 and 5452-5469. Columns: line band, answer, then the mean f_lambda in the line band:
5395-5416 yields 1.7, 10.1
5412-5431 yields 0.8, 10.5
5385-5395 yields 0.0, 11.1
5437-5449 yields 0.3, 10.7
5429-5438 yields -0.1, 11.1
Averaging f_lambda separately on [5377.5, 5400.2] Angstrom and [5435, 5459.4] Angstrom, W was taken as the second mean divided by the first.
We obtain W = 0.97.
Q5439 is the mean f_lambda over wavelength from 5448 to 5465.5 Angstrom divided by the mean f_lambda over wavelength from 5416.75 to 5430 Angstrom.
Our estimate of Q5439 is 1.1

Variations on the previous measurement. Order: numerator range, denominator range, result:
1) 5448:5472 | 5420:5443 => 1.04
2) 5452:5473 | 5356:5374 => 1.02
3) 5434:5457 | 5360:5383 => 0.98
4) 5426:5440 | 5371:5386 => 0.92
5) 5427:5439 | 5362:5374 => 1.08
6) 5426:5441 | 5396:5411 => 1.09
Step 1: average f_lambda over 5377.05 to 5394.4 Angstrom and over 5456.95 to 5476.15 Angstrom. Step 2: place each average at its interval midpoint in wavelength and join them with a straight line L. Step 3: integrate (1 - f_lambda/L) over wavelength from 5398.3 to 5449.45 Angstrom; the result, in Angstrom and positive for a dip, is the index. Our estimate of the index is 3.0 Angstrom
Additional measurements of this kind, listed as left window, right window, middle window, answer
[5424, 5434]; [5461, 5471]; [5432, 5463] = -0.7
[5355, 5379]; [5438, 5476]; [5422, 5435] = 0.7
